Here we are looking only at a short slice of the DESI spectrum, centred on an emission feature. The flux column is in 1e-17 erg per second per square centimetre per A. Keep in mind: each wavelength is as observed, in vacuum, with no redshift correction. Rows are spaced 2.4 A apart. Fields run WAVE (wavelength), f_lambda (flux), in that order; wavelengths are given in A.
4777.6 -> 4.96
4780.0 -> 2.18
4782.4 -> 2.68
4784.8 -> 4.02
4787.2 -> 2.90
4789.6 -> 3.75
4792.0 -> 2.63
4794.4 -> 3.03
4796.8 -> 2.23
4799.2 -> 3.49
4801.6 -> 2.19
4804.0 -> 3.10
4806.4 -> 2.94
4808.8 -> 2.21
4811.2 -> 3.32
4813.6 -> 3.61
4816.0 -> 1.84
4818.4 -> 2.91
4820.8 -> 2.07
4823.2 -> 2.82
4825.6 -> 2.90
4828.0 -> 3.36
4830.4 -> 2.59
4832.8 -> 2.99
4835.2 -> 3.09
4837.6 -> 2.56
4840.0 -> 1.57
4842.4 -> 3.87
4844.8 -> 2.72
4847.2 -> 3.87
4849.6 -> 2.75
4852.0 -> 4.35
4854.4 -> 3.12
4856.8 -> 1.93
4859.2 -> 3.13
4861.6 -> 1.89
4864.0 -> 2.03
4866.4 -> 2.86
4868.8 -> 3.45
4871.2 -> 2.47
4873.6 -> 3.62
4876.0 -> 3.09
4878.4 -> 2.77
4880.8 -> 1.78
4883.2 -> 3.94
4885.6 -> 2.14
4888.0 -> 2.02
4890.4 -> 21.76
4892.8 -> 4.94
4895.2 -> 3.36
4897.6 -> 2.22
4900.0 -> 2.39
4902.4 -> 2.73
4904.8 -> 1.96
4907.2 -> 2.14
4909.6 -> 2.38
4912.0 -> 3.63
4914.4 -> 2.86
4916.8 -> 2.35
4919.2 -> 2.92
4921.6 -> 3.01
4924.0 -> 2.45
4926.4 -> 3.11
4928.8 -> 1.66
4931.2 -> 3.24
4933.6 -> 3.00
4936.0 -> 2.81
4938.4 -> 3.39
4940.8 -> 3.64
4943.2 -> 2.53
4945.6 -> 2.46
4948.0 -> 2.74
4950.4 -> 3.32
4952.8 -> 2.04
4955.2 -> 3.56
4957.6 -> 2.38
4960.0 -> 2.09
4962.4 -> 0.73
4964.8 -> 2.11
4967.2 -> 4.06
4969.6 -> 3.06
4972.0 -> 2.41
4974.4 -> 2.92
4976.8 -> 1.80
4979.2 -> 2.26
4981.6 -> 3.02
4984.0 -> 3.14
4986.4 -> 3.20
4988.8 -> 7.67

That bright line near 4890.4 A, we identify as Hbeta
